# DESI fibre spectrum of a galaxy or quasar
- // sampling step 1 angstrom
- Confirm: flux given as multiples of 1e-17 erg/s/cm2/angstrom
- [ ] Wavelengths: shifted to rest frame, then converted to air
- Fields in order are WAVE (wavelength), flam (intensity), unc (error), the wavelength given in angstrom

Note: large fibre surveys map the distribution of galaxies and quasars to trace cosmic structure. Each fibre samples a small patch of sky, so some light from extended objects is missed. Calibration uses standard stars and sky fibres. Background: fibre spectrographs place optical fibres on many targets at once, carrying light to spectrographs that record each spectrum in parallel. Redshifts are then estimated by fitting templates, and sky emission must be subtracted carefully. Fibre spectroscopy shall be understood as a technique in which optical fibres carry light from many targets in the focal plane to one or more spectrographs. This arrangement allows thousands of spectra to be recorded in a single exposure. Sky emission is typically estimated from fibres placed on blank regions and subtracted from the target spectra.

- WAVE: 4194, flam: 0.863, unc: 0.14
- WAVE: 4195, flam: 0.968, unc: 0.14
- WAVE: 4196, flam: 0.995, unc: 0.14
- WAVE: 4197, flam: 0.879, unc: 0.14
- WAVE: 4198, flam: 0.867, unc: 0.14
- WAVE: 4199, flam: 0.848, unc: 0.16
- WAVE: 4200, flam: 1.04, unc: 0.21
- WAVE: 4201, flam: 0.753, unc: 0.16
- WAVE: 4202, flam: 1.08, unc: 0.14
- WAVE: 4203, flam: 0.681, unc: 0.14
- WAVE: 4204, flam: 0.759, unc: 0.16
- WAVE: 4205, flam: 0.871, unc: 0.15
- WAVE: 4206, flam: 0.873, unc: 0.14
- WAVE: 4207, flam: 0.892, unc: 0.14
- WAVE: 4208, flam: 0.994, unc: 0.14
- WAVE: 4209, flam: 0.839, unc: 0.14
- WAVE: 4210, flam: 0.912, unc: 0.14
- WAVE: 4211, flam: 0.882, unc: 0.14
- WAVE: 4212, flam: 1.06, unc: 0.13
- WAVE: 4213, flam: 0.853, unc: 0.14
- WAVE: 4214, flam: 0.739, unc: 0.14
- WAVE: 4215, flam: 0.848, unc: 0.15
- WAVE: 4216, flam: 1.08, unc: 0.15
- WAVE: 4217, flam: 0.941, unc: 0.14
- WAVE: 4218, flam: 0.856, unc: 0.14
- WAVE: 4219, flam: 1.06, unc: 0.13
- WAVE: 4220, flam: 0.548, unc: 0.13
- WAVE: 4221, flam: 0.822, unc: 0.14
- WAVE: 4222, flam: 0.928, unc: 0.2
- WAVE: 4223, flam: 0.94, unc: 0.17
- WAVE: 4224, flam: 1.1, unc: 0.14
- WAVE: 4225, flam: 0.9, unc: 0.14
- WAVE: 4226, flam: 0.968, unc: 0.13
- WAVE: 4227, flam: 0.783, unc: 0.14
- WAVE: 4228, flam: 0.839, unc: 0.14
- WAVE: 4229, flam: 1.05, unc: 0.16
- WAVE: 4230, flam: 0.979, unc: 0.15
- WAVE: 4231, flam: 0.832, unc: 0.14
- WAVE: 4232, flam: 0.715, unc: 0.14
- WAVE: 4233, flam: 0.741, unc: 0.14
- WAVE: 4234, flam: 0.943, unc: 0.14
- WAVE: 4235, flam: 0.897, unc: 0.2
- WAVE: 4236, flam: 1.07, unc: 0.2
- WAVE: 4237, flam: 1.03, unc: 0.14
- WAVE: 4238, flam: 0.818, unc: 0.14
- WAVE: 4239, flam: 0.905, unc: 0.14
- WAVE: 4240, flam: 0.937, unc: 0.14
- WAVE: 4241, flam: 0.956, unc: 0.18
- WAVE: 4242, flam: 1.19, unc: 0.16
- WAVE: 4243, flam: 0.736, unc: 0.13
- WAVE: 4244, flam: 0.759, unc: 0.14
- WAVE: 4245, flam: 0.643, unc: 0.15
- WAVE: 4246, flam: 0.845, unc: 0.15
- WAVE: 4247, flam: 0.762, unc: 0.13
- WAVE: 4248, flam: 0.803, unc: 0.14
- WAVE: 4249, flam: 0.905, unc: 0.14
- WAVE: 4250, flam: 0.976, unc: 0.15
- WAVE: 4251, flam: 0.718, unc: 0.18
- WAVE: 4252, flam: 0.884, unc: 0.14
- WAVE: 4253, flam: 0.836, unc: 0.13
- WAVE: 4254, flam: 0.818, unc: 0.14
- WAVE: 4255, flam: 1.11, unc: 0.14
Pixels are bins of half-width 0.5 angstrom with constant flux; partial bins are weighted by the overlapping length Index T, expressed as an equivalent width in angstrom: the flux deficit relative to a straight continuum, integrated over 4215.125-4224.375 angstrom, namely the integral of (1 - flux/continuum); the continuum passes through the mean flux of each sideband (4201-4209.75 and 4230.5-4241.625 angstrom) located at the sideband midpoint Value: -0.34 angstrom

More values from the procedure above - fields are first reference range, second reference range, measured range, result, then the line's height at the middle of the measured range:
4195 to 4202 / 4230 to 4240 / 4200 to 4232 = 0.4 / 0.904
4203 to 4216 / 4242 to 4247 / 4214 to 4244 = -2.8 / 0.83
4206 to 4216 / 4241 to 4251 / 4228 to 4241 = -0.7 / 0.863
